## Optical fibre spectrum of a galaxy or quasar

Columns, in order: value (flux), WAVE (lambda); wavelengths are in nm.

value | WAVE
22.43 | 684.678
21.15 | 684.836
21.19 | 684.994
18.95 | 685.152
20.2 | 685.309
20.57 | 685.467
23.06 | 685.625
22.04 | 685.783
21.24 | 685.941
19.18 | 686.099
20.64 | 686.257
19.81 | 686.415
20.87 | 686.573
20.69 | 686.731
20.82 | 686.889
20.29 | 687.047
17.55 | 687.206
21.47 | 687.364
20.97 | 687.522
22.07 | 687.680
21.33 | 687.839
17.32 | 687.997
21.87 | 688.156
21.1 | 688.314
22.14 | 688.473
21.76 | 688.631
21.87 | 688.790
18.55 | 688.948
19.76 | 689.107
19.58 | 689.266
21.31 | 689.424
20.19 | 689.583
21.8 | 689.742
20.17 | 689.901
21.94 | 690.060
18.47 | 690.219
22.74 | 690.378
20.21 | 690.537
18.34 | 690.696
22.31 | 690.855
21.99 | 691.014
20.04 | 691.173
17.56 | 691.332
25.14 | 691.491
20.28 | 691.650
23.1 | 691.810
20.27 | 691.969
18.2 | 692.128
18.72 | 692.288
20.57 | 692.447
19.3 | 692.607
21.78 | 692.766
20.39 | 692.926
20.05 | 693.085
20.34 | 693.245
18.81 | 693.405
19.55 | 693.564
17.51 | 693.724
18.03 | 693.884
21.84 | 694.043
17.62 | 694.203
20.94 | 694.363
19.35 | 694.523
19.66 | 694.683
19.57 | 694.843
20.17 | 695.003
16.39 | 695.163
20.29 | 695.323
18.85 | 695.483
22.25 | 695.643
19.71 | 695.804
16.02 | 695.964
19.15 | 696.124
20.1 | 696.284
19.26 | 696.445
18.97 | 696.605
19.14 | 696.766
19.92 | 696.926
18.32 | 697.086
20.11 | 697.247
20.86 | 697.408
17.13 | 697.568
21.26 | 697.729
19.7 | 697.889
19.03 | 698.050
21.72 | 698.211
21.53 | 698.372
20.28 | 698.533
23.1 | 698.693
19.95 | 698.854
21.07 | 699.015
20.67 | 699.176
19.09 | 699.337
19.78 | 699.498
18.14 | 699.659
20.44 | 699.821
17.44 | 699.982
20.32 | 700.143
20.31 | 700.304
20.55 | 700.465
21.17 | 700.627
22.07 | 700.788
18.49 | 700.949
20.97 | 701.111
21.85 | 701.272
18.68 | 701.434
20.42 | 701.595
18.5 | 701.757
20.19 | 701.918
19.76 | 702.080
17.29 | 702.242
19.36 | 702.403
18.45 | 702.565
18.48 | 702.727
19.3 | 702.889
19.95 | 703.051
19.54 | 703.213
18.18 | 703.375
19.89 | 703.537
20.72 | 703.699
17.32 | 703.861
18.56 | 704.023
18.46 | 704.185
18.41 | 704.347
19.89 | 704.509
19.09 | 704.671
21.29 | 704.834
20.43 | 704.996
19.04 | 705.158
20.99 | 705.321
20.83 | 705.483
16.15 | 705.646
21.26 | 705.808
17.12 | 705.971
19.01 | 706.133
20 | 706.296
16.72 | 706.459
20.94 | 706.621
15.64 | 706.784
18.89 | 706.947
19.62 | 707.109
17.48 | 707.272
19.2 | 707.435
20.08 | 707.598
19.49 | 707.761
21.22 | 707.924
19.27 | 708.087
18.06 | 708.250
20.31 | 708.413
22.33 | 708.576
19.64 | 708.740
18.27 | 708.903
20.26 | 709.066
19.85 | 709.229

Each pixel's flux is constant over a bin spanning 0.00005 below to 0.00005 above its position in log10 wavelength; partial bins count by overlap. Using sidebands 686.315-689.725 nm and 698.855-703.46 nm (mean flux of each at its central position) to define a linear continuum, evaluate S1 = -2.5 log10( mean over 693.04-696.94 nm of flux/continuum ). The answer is 0.042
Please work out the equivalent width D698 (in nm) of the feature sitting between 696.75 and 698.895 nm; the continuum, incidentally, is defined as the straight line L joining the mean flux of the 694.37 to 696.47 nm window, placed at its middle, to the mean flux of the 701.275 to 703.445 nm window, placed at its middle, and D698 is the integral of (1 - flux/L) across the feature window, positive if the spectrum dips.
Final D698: -0.10 nm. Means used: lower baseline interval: 19.3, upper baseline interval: 19.2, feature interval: 20.2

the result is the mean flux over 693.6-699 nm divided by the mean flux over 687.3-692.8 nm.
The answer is 0.9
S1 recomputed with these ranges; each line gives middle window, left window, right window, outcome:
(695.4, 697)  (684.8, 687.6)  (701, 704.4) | 0.02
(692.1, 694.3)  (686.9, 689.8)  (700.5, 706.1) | 0.04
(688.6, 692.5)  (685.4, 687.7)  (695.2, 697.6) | -0.02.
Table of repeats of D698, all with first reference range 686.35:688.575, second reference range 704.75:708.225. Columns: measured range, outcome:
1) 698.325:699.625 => -0.051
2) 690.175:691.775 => -0.036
